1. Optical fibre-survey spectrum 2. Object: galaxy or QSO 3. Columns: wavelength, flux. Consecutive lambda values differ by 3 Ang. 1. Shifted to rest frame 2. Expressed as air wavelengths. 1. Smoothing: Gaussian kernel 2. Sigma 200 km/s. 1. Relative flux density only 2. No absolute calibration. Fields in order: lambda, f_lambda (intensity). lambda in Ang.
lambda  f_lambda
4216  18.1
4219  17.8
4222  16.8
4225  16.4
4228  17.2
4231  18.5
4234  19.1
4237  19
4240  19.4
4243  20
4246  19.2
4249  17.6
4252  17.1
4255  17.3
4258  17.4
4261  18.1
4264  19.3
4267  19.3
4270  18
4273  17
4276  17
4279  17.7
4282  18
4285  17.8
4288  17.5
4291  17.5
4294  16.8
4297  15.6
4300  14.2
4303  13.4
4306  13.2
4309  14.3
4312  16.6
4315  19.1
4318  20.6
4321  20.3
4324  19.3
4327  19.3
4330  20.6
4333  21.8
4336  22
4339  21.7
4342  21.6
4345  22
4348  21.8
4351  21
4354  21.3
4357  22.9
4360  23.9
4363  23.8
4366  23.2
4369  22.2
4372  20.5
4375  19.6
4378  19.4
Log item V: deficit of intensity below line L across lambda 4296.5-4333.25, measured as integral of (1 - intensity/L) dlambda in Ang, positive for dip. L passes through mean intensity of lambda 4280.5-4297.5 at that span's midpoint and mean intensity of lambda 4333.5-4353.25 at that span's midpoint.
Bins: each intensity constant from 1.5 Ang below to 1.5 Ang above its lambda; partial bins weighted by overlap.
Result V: 3.8 Ang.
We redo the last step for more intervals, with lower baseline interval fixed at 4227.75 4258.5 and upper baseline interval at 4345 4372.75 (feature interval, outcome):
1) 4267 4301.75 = 4.8 Ang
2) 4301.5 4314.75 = 3.7 Ang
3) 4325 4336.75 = 0.3 Ang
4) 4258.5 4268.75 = 0.2 Ang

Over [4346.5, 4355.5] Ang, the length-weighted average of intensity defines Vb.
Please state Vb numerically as 21.4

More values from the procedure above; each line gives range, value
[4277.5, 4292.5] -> 17.7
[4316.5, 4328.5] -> 19.9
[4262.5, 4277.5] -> 18.1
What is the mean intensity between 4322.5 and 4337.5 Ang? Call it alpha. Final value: 20.6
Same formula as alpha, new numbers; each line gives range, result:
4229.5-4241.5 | 19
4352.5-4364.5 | 23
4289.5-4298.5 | 16.6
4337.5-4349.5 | 21.8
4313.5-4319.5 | 19.9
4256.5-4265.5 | 18.3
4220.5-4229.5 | 16.8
